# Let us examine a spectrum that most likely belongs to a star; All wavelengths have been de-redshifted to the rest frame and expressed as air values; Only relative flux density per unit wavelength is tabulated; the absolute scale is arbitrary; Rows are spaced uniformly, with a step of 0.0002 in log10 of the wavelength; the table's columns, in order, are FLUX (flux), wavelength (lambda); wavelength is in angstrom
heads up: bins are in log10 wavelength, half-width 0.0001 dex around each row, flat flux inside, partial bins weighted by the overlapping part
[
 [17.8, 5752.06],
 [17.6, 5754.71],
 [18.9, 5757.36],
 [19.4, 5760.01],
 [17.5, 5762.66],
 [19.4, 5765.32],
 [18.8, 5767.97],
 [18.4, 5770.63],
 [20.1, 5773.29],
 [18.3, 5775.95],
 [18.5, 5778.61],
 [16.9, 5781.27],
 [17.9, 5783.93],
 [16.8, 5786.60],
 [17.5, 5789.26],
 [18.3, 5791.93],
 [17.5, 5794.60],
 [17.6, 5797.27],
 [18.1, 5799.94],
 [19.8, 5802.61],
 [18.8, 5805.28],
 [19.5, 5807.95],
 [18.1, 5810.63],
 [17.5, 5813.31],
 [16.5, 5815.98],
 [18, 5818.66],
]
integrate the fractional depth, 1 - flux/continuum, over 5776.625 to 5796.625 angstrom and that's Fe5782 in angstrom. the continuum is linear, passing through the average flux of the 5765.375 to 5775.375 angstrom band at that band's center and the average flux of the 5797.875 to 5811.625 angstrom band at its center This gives 1.4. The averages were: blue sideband 19.1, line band 17.6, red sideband 18.8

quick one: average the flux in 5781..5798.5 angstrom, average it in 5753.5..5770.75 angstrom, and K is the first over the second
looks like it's 0.94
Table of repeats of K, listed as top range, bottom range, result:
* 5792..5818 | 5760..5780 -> 0.97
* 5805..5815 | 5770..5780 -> 0.98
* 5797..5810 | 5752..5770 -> 1.02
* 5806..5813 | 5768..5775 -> 0.97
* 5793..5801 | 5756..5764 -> 0.95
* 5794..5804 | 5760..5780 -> 0.98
